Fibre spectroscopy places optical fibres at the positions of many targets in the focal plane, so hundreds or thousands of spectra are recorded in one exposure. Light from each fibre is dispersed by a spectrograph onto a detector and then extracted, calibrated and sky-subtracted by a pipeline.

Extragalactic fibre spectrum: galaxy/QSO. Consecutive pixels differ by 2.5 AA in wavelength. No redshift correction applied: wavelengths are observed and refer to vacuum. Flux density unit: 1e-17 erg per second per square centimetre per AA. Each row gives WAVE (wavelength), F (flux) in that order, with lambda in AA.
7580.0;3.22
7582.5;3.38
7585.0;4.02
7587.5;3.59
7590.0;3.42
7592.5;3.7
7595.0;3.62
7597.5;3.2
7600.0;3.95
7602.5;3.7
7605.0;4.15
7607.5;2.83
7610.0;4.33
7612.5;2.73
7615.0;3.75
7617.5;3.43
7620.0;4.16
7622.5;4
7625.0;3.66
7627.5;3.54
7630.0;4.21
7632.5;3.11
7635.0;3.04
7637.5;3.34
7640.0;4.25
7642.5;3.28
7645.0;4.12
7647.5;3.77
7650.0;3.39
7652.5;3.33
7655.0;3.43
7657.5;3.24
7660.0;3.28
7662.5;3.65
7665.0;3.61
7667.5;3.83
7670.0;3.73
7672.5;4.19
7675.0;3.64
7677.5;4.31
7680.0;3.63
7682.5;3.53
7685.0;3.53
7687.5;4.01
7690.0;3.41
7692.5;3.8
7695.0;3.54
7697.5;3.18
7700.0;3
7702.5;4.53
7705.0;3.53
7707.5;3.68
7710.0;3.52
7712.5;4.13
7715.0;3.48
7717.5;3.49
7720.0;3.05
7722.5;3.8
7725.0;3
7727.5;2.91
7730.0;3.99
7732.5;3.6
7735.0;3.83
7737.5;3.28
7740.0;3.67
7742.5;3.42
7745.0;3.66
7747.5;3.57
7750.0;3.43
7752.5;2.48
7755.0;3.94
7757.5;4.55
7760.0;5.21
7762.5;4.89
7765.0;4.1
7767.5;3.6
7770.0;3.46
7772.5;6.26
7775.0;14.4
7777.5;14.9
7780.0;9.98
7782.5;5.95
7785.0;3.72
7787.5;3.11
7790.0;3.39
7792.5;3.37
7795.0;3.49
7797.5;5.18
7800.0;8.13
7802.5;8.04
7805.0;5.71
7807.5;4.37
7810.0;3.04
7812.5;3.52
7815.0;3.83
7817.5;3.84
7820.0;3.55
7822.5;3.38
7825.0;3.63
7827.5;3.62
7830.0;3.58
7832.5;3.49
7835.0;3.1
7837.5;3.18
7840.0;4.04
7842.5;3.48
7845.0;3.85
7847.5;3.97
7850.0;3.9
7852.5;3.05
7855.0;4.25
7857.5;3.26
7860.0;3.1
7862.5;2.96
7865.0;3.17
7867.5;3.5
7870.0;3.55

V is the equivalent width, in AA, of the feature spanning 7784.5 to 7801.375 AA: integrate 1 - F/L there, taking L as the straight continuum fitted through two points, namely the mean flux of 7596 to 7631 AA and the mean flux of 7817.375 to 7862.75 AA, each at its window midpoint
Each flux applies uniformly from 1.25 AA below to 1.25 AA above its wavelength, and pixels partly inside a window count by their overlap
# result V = -3.89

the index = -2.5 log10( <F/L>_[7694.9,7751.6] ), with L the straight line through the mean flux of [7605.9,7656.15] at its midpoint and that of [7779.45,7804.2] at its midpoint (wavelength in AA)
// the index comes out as 0.28 mag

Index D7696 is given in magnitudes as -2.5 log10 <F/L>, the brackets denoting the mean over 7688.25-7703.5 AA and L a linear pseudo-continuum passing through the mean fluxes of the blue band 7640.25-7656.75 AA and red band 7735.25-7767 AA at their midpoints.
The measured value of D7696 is 0.04 mag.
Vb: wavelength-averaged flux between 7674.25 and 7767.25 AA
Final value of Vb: 3.68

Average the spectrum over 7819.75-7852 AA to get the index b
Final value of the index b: 3.59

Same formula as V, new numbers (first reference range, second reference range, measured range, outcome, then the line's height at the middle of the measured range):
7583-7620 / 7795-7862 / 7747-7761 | 0.2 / 3.91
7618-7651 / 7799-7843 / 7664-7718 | 1.9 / 3.83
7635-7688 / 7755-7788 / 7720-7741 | 7.5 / 5.41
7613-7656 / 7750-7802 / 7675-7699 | 4.0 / 4.39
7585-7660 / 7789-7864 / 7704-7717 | 0.3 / 3.76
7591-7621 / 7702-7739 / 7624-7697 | -0.7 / 3.6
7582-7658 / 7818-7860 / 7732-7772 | -2.9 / 3.59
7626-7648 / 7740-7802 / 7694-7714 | 3.8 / 4.48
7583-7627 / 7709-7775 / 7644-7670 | 1.5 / 3.78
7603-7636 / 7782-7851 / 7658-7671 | 0.5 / 3.73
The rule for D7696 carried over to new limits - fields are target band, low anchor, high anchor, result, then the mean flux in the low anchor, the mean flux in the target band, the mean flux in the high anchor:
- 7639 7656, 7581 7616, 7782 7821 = 0.047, 3.59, 3.65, 4.49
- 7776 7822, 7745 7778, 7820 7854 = -0.178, 5.47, 5.41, 3.56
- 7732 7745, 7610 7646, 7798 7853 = 0.101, 3.64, 3.57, 4.13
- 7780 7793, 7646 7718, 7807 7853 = -0.245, 3.64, 4.52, 3.6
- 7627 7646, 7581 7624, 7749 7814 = 0.109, 3.64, 3.61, 5.47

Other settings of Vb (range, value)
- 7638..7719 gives 3.65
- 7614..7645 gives 3.67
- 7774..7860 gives 4.81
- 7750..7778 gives 5.81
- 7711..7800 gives 4.68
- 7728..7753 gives 3.51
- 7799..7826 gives 4.62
